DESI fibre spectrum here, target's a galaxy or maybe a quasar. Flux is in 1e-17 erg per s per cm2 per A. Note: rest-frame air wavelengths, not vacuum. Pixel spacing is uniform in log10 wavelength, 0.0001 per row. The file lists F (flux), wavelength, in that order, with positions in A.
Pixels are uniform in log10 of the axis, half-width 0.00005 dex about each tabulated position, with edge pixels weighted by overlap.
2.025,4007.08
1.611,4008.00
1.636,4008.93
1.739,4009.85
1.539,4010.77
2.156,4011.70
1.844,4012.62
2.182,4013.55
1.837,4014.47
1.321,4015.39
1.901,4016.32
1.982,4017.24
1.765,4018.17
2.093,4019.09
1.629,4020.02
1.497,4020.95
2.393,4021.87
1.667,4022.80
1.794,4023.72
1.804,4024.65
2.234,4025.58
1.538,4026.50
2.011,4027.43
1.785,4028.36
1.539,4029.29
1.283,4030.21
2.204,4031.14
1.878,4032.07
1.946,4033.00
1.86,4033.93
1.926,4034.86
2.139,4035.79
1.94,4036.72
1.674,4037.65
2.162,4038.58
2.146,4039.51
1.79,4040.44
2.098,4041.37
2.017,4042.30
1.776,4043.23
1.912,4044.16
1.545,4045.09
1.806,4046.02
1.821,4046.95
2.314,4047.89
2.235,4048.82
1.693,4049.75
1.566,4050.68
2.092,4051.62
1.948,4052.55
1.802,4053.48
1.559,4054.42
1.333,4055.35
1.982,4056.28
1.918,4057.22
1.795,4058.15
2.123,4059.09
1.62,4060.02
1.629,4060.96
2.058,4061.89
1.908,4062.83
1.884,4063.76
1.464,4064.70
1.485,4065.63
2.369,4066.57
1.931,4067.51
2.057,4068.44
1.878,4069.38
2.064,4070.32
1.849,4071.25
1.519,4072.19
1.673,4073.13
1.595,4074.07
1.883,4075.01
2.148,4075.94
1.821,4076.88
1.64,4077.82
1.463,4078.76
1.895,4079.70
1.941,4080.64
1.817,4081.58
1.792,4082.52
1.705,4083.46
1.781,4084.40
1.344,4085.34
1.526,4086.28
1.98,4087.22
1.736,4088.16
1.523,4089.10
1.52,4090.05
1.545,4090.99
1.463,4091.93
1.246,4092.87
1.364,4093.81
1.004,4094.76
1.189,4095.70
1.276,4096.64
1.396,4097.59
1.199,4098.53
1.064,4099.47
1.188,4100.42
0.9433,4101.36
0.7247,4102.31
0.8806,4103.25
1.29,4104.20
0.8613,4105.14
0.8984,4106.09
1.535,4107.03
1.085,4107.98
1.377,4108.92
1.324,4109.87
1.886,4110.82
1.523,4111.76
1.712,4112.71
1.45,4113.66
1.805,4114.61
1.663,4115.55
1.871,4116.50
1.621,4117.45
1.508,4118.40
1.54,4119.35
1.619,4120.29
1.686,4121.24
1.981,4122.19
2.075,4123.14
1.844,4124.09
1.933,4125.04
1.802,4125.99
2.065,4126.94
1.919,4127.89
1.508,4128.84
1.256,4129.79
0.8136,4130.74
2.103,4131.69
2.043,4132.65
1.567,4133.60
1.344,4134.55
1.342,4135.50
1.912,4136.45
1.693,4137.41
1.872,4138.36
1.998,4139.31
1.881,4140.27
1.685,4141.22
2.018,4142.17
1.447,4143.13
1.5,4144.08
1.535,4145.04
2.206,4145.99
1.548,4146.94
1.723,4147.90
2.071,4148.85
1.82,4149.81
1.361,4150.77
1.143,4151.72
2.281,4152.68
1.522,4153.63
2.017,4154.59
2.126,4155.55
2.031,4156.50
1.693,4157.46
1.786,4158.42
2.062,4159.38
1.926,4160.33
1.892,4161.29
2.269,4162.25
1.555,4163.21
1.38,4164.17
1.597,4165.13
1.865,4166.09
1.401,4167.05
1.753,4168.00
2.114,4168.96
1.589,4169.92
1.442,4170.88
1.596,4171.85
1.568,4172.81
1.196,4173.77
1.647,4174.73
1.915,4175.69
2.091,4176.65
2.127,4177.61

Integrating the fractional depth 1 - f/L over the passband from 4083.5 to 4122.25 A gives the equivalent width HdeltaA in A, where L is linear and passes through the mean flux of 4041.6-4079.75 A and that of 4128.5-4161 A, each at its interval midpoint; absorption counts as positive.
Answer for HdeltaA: 7.97 A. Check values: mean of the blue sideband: 1.83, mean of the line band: 1.42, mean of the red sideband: 1.73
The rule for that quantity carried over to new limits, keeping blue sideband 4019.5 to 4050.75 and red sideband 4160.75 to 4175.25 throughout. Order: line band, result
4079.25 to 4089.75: 0.4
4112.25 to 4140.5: 0.2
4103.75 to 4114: 2.3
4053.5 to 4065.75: 0.5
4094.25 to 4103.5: 3.5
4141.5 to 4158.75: -0.8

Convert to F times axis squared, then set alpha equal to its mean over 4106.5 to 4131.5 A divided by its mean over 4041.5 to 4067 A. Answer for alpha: 0.9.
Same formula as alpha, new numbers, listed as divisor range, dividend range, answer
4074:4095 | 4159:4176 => 1.08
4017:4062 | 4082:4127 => 0.82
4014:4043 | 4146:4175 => 0.99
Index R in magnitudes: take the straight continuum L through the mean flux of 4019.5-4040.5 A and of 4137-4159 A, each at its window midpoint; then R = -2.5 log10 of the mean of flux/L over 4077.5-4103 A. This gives 0.25 mag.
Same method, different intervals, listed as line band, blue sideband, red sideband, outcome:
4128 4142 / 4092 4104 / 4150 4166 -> -0.08 mag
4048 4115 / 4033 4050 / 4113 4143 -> 0.15 mag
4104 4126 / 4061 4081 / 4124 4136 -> 0.08 mag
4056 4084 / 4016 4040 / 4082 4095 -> -0.11 mag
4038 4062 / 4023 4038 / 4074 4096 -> -0.06 mag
